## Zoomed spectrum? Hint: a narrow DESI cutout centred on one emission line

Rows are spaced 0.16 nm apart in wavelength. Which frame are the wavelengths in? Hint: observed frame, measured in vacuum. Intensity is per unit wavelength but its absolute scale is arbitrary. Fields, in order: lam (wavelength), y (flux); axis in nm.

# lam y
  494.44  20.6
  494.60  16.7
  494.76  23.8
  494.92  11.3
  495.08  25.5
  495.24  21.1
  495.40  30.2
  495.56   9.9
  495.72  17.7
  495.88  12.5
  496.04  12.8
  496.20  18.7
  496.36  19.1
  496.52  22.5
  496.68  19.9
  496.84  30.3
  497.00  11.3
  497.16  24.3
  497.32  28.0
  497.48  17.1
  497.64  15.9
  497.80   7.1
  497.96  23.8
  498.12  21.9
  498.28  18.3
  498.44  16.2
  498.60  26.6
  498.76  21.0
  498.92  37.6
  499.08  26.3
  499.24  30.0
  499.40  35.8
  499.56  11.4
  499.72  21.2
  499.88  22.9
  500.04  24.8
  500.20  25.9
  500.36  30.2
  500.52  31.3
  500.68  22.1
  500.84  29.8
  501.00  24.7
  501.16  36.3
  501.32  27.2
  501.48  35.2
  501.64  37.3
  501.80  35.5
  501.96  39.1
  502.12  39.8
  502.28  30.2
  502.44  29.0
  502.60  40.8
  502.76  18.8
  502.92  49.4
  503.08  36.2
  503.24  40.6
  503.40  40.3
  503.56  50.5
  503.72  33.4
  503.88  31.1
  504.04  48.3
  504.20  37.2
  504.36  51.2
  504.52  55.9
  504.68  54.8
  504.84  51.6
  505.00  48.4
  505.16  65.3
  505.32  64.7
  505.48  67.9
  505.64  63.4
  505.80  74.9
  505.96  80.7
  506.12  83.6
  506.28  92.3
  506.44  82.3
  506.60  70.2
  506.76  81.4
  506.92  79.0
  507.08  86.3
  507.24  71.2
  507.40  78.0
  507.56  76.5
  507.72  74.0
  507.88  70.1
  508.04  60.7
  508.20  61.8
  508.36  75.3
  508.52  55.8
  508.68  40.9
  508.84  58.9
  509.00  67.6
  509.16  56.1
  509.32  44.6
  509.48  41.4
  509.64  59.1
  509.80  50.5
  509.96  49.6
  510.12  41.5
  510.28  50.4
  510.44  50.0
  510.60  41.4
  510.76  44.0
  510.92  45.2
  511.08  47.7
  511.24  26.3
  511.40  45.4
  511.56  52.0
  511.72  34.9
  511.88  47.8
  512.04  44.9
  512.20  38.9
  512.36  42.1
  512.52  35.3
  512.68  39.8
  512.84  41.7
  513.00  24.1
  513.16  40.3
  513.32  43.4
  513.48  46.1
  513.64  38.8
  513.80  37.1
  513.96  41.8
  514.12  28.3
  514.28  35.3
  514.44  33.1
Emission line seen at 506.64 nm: C IV 1549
